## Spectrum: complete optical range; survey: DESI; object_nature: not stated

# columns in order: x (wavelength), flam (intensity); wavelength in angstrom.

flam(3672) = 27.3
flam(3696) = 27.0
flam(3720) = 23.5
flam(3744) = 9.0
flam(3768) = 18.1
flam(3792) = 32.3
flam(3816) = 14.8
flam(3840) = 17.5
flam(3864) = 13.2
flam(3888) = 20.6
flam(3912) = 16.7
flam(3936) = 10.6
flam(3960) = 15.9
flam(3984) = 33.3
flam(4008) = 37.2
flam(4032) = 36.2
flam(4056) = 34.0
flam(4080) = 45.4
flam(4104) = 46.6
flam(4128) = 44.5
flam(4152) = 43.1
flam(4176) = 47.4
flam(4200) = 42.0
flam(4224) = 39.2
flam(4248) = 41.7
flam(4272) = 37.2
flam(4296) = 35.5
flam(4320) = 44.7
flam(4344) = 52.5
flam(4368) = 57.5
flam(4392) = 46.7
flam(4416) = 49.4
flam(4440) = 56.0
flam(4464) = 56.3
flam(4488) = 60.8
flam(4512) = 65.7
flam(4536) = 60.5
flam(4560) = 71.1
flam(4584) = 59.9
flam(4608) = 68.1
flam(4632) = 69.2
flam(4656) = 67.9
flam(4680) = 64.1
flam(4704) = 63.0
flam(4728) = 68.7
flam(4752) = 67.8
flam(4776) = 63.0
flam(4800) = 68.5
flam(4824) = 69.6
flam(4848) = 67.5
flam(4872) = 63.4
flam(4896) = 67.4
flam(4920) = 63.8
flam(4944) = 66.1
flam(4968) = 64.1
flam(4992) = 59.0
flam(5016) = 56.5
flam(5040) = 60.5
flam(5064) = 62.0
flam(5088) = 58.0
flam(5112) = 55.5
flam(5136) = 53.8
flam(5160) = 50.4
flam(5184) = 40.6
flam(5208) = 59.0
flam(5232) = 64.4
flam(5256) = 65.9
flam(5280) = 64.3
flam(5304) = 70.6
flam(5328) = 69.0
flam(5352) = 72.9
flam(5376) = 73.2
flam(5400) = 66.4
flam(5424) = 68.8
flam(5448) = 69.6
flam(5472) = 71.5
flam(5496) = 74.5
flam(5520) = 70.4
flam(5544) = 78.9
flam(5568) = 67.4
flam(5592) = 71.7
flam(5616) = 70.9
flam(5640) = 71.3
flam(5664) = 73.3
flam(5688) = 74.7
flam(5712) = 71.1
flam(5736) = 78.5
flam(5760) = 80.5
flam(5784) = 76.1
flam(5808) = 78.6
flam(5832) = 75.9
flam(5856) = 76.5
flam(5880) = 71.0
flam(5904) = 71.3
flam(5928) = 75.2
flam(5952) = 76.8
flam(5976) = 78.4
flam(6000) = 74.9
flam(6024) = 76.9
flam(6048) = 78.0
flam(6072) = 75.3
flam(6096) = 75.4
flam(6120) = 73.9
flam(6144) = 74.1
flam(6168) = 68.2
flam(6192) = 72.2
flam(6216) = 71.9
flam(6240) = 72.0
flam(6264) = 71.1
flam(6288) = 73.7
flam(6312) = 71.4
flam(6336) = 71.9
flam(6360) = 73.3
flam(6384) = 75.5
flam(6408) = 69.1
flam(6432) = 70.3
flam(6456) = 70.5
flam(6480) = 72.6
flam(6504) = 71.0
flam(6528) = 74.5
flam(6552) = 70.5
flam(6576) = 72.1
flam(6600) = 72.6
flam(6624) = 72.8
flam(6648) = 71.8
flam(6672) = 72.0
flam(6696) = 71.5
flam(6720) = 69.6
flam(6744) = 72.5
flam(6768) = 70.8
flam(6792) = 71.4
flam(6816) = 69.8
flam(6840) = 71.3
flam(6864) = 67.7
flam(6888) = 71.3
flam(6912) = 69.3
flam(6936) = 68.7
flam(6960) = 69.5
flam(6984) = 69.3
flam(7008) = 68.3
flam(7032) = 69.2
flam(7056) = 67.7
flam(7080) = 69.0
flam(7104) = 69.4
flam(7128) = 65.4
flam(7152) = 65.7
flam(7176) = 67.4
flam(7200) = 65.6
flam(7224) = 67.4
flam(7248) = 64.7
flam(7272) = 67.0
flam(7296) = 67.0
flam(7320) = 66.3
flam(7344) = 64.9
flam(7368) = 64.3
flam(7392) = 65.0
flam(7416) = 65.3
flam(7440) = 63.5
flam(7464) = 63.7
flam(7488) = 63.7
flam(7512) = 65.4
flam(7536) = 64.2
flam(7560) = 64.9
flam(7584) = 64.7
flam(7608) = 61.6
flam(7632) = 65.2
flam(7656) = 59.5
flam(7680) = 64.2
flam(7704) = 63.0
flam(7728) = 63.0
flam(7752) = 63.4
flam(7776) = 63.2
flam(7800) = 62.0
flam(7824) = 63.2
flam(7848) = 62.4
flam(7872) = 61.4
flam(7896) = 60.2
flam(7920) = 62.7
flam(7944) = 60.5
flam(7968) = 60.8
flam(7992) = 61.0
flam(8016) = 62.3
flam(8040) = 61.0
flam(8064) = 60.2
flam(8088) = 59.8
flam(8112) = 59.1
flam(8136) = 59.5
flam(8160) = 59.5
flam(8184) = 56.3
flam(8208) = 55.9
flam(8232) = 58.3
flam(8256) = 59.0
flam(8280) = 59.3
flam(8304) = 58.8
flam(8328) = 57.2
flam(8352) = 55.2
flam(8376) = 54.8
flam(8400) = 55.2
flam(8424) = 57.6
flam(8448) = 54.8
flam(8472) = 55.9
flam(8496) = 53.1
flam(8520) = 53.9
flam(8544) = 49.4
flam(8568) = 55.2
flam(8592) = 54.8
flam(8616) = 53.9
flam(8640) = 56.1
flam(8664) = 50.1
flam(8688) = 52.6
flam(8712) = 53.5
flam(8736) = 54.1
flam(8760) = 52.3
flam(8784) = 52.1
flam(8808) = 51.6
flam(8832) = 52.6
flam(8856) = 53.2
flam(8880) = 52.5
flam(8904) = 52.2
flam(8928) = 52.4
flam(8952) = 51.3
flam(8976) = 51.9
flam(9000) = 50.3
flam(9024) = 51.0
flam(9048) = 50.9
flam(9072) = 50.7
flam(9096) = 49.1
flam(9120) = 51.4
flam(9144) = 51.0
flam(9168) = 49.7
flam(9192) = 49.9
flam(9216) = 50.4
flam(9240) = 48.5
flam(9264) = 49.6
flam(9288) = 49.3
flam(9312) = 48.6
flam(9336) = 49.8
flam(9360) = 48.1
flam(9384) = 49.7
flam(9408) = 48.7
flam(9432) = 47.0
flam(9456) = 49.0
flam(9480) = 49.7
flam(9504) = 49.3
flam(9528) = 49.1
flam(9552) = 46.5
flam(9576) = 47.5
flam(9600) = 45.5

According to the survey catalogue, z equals 0.00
